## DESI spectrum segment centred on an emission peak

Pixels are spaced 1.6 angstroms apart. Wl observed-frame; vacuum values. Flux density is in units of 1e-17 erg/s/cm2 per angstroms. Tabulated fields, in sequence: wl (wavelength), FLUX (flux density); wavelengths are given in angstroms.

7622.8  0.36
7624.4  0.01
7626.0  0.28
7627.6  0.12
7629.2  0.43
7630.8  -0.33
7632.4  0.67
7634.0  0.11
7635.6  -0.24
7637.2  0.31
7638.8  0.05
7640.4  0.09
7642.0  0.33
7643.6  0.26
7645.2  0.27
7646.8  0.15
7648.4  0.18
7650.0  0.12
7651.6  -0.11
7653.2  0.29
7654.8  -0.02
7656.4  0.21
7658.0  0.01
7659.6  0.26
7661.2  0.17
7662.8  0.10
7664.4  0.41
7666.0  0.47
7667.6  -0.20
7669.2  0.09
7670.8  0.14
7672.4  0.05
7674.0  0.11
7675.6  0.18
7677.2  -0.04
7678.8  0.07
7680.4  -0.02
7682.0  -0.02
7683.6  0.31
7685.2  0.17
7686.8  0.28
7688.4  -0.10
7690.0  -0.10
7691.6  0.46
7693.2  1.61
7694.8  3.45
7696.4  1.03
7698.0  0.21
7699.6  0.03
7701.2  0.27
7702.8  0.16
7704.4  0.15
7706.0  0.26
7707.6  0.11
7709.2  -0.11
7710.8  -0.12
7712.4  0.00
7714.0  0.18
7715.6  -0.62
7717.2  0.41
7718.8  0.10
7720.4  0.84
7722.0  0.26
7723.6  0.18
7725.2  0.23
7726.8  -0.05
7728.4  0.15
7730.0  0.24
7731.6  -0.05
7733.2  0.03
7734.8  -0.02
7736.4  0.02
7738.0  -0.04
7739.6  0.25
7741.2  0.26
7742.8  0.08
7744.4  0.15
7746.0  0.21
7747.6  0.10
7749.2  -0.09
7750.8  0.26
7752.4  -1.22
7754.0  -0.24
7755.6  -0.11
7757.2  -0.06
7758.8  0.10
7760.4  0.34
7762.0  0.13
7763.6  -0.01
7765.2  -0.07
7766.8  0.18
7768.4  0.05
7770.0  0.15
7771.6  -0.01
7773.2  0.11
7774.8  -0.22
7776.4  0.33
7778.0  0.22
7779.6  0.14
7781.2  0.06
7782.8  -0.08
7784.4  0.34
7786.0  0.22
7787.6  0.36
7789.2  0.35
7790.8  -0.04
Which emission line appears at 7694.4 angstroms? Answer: [O III] 5007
